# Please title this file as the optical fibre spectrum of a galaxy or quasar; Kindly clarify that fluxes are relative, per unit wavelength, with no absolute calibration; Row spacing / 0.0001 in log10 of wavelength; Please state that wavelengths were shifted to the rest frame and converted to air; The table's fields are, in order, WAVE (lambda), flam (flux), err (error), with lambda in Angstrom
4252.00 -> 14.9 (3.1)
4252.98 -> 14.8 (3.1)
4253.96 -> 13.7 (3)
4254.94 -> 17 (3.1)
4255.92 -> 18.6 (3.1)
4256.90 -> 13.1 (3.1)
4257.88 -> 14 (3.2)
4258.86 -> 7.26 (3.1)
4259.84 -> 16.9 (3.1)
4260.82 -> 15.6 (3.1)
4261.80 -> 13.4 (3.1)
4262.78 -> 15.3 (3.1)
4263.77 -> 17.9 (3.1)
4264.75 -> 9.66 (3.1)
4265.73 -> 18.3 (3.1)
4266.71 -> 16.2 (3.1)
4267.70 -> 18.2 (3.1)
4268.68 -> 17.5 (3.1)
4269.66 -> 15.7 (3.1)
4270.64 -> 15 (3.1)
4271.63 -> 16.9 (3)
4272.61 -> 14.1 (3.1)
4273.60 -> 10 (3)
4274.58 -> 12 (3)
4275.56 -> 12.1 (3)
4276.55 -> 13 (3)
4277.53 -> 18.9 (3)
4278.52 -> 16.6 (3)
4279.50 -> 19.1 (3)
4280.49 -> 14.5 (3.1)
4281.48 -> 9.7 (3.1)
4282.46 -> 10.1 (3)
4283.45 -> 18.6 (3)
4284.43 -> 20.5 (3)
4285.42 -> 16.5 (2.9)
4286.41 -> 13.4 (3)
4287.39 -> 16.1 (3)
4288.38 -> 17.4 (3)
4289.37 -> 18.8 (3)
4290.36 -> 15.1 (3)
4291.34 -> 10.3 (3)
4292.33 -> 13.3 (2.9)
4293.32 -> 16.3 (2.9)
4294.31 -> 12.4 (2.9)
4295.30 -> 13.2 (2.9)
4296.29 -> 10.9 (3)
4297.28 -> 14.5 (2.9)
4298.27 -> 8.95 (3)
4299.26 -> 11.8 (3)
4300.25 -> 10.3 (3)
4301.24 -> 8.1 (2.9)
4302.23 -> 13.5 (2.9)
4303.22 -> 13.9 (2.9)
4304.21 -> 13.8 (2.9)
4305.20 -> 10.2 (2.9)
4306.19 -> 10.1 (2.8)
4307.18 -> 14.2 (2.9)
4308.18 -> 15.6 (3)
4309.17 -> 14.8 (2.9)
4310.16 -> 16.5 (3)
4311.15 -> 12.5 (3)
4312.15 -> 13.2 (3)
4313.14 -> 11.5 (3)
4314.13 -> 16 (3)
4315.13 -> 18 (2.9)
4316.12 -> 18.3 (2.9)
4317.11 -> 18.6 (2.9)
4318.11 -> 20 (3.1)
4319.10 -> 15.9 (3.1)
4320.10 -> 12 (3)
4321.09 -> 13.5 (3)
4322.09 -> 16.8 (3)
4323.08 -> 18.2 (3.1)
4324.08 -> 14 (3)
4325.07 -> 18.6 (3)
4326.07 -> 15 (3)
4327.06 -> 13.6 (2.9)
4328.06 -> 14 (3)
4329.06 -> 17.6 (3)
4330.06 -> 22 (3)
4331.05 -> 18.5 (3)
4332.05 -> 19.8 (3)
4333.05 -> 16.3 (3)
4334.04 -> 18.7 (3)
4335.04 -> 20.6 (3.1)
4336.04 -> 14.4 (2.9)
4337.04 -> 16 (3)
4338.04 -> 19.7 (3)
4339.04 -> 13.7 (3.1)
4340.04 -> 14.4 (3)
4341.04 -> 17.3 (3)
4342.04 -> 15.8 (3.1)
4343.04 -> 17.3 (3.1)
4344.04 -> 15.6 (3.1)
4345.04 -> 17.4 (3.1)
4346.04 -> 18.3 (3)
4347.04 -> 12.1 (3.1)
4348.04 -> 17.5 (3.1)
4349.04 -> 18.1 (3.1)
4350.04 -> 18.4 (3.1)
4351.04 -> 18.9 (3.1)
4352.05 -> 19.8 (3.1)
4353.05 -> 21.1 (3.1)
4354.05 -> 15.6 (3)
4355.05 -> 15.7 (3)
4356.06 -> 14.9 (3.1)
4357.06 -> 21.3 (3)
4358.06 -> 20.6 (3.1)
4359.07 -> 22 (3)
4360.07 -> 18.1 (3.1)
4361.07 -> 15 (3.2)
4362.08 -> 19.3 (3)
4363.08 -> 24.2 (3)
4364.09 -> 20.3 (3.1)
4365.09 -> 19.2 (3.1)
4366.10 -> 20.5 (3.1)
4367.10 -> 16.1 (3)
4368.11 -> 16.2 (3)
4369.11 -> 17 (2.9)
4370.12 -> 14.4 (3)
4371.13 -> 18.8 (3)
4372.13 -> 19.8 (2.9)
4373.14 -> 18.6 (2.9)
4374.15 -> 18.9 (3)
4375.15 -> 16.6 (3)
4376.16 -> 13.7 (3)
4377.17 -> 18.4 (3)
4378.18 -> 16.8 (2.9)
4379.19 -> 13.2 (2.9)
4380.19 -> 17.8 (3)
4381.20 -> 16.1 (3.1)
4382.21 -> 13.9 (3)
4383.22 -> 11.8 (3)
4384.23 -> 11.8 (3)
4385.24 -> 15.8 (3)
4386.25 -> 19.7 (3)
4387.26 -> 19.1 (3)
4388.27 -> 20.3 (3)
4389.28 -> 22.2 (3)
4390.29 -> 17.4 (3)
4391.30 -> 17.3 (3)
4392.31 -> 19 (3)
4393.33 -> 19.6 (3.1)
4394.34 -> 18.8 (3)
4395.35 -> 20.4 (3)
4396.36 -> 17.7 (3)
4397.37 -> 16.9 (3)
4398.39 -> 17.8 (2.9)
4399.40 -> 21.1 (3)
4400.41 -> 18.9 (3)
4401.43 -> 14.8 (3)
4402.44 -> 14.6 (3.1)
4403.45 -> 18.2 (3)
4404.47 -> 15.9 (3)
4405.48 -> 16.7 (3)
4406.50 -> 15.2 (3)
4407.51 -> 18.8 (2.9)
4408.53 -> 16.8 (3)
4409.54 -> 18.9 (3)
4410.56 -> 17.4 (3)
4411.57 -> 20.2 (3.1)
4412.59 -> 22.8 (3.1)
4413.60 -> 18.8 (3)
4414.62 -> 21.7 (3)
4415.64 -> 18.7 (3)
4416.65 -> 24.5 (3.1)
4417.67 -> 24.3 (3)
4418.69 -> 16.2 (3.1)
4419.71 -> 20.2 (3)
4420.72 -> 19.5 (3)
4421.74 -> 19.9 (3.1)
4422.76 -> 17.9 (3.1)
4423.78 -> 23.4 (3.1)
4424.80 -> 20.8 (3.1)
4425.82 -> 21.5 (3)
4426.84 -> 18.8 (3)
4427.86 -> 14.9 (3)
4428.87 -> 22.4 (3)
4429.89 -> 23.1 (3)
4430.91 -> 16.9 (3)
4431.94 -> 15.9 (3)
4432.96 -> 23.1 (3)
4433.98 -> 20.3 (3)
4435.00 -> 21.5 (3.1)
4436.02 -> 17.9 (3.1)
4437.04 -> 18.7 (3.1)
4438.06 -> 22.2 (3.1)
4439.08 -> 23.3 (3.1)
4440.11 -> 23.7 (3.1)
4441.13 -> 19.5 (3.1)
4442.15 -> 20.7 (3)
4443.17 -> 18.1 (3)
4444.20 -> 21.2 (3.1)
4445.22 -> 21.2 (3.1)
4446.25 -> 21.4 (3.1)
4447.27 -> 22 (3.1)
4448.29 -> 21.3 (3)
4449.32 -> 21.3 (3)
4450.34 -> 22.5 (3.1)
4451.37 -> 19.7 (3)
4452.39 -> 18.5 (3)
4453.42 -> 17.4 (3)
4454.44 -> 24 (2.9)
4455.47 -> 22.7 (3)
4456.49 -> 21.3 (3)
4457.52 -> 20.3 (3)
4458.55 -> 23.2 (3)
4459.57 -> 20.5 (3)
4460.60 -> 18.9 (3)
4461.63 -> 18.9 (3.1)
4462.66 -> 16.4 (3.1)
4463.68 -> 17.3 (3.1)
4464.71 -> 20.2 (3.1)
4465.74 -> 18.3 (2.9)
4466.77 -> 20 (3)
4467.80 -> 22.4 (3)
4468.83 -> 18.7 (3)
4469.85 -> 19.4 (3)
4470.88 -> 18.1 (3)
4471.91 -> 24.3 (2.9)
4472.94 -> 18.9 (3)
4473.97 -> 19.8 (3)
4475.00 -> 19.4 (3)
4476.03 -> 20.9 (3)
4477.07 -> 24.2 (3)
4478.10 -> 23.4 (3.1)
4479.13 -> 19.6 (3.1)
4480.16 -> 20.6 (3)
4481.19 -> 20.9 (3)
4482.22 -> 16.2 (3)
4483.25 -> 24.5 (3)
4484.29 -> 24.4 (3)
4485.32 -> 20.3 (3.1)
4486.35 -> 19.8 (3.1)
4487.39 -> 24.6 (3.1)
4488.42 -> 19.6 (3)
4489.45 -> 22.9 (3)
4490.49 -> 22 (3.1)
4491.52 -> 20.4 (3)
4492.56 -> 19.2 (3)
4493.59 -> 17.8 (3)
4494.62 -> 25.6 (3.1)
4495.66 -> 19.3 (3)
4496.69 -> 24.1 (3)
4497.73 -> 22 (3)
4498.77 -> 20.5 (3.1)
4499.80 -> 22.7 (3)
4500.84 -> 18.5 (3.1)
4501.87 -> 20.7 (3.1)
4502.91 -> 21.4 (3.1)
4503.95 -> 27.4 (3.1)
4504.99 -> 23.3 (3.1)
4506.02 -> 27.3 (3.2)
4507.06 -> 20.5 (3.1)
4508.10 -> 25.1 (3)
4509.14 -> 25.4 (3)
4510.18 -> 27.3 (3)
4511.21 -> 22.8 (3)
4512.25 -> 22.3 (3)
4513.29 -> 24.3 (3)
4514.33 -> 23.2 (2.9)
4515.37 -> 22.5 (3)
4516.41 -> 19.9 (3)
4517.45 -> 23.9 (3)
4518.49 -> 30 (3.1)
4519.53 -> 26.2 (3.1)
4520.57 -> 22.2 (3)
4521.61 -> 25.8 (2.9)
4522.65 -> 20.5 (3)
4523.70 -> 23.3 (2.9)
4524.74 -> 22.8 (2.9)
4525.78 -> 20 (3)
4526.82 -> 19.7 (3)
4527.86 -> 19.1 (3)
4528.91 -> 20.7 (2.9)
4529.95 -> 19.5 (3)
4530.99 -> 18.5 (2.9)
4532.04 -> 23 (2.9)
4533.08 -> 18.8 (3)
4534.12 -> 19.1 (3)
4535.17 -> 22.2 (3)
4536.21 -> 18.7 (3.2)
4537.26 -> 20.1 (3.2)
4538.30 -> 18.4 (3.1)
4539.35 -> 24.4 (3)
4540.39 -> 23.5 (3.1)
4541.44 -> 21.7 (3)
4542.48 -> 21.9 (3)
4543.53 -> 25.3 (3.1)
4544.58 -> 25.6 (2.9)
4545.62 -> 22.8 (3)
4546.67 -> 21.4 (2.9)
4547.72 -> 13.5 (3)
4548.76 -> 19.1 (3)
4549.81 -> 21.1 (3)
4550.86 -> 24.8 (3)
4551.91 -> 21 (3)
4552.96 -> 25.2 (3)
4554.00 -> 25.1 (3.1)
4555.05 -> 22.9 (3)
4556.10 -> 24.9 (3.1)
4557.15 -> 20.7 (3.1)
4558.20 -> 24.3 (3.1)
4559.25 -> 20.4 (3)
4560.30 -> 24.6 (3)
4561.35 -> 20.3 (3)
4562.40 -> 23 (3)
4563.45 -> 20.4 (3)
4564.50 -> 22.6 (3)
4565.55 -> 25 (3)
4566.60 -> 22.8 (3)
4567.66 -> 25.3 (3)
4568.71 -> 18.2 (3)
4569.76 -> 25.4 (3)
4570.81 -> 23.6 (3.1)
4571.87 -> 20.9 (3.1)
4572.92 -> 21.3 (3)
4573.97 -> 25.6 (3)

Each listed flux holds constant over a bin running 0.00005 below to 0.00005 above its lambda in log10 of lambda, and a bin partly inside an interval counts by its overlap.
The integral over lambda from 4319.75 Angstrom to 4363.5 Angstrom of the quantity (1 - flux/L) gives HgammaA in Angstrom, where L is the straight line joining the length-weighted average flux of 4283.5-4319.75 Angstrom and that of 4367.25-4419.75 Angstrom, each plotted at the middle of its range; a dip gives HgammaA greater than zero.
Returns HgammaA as -4.0 Angstrom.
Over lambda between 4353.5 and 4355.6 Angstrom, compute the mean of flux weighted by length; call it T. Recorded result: 15.8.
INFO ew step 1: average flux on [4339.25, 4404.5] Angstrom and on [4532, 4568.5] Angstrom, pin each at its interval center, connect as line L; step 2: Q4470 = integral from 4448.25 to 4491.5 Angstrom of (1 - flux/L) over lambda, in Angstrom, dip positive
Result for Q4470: -1.3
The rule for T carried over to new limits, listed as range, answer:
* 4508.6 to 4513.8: 24.4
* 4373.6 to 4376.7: 16.5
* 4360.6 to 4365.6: 19.6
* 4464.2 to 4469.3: 19.9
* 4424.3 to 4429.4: 19.7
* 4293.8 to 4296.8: 12.2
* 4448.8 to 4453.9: 19.9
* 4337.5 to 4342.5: 16.2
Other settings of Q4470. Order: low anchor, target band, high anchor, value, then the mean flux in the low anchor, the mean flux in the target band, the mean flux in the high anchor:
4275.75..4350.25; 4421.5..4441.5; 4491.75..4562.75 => -1.2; 15.3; 20.3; 22.2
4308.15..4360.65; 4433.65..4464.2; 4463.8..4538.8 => -0.6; 16.9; 20.5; 21.6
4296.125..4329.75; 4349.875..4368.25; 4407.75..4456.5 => -2.4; 14.3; 18.9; 20.4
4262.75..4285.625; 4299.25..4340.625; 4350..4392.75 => 2.7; 15.2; 15.4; 17.8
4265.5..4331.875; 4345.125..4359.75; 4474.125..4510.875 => -1.1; 14.9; 18.1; 22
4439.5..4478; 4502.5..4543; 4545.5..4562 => -1.9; 20.5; 22.5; 22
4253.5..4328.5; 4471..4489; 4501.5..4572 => -0.5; 14.6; 21.2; 22.5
